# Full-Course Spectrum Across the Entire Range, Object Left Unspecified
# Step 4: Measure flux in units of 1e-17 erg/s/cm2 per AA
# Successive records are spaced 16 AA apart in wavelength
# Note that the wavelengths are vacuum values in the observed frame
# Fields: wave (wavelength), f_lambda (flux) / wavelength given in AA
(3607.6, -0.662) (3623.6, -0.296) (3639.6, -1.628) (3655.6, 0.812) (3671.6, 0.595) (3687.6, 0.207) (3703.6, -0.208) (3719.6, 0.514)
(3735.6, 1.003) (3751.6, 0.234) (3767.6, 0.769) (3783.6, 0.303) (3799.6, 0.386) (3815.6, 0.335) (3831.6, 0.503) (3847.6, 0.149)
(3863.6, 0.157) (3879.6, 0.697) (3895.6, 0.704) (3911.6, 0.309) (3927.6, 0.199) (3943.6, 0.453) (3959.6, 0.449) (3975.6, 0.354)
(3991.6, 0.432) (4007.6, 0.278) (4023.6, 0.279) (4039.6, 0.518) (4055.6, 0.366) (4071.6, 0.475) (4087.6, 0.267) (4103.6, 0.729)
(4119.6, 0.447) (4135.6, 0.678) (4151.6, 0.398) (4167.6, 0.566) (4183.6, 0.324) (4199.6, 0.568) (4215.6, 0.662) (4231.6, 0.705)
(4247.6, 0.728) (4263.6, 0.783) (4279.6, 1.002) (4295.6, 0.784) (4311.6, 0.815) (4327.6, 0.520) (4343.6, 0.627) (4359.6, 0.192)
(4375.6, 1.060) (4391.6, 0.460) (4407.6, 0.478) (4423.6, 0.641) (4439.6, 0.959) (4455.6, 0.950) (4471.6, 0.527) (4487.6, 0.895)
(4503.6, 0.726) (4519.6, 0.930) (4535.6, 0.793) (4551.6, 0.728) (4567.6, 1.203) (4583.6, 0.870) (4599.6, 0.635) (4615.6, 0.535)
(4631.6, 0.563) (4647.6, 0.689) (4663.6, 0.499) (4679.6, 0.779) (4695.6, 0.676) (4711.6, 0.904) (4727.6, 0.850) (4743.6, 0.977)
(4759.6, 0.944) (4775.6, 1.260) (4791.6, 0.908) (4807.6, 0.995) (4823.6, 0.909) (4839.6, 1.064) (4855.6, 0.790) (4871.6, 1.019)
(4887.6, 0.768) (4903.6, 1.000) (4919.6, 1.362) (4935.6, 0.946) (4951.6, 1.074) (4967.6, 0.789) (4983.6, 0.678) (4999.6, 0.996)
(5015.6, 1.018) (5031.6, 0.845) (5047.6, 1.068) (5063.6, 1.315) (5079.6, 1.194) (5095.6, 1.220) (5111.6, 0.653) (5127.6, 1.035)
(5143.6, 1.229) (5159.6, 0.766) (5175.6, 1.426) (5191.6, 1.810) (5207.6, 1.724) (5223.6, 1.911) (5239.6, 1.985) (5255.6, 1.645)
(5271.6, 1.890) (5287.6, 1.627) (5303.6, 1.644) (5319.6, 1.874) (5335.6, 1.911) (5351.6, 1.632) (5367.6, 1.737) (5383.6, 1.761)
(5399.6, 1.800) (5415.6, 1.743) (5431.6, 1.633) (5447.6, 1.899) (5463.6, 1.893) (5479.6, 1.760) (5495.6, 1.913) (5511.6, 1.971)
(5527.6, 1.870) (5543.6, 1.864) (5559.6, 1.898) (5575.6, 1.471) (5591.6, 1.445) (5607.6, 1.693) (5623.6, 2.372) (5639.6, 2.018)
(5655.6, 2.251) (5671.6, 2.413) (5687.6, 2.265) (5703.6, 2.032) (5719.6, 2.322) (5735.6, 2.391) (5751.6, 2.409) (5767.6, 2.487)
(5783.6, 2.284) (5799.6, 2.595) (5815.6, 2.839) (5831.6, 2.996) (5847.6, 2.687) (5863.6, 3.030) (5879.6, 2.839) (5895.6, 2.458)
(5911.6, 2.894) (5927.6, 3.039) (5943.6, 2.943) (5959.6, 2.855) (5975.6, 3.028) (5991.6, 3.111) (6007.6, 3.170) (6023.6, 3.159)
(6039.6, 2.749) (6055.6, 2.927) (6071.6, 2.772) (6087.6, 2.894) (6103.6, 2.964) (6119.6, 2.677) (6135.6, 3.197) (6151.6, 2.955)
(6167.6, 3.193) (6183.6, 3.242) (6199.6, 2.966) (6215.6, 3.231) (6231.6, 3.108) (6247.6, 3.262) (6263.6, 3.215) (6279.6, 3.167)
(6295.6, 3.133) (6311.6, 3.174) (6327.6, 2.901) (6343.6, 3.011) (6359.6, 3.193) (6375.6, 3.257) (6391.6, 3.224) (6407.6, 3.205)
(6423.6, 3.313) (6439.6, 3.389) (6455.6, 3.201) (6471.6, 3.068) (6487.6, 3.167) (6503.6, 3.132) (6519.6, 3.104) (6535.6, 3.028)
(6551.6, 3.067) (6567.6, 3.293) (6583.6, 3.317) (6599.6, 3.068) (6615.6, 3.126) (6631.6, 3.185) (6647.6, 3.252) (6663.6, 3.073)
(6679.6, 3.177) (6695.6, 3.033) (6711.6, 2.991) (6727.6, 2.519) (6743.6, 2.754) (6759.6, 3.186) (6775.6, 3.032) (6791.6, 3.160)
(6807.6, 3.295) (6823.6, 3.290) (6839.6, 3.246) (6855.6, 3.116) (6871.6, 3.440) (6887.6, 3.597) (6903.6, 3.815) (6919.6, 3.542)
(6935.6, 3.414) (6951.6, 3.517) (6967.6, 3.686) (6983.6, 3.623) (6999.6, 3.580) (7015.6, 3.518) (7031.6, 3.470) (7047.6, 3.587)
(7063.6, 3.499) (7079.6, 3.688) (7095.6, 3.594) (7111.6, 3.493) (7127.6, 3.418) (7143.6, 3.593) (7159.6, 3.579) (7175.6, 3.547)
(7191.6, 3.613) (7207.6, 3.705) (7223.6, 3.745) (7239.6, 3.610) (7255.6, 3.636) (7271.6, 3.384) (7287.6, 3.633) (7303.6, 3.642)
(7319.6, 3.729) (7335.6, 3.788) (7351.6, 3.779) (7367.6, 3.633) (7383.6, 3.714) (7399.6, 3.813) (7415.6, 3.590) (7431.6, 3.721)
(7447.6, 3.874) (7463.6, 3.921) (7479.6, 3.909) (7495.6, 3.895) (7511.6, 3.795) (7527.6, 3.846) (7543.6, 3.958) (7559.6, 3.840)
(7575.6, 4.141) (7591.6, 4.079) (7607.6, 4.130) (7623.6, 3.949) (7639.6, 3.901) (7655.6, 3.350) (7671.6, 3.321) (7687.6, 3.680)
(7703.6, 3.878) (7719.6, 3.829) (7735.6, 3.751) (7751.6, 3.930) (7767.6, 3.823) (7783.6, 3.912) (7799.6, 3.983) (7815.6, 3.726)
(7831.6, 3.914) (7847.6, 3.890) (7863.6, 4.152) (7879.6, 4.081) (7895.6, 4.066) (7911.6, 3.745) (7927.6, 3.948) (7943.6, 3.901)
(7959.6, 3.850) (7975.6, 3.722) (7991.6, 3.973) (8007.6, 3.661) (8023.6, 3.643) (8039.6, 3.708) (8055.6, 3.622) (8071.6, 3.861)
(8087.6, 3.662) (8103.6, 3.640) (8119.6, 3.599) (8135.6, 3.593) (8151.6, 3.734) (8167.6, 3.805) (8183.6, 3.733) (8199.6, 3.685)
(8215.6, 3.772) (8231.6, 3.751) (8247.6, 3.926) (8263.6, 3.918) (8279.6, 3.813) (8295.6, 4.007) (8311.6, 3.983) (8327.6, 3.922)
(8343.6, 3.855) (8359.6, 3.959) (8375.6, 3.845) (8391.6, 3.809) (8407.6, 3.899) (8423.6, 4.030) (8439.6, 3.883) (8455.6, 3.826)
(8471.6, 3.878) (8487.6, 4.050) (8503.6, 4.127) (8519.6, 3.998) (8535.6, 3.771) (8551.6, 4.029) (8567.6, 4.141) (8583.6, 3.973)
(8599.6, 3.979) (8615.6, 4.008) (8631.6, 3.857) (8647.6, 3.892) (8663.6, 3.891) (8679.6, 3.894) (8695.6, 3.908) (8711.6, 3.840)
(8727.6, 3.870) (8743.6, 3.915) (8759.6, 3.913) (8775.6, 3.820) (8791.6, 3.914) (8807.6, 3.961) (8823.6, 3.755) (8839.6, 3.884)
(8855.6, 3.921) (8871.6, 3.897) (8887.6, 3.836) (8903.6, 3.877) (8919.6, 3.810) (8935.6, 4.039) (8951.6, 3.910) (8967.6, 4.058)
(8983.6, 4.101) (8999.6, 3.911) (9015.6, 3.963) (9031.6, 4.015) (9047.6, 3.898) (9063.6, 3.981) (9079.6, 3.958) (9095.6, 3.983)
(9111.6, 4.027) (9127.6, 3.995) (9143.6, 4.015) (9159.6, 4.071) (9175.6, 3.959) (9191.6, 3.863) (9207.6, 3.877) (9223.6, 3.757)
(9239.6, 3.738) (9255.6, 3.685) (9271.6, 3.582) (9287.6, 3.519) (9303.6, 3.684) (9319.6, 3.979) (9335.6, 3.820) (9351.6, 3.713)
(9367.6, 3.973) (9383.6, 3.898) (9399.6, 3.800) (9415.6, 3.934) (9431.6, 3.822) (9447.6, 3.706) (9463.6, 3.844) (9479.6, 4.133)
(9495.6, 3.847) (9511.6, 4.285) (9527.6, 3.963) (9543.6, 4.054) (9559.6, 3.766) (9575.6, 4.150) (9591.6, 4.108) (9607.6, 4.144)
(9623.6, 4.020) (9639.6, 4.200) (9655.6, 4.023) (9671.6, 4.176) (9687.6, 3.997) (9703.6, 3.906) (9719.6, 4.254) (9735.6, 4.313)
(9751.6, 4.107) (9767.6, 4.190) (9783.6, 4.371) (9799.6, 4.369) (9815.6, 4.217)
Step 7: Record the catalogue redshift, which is 0.30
